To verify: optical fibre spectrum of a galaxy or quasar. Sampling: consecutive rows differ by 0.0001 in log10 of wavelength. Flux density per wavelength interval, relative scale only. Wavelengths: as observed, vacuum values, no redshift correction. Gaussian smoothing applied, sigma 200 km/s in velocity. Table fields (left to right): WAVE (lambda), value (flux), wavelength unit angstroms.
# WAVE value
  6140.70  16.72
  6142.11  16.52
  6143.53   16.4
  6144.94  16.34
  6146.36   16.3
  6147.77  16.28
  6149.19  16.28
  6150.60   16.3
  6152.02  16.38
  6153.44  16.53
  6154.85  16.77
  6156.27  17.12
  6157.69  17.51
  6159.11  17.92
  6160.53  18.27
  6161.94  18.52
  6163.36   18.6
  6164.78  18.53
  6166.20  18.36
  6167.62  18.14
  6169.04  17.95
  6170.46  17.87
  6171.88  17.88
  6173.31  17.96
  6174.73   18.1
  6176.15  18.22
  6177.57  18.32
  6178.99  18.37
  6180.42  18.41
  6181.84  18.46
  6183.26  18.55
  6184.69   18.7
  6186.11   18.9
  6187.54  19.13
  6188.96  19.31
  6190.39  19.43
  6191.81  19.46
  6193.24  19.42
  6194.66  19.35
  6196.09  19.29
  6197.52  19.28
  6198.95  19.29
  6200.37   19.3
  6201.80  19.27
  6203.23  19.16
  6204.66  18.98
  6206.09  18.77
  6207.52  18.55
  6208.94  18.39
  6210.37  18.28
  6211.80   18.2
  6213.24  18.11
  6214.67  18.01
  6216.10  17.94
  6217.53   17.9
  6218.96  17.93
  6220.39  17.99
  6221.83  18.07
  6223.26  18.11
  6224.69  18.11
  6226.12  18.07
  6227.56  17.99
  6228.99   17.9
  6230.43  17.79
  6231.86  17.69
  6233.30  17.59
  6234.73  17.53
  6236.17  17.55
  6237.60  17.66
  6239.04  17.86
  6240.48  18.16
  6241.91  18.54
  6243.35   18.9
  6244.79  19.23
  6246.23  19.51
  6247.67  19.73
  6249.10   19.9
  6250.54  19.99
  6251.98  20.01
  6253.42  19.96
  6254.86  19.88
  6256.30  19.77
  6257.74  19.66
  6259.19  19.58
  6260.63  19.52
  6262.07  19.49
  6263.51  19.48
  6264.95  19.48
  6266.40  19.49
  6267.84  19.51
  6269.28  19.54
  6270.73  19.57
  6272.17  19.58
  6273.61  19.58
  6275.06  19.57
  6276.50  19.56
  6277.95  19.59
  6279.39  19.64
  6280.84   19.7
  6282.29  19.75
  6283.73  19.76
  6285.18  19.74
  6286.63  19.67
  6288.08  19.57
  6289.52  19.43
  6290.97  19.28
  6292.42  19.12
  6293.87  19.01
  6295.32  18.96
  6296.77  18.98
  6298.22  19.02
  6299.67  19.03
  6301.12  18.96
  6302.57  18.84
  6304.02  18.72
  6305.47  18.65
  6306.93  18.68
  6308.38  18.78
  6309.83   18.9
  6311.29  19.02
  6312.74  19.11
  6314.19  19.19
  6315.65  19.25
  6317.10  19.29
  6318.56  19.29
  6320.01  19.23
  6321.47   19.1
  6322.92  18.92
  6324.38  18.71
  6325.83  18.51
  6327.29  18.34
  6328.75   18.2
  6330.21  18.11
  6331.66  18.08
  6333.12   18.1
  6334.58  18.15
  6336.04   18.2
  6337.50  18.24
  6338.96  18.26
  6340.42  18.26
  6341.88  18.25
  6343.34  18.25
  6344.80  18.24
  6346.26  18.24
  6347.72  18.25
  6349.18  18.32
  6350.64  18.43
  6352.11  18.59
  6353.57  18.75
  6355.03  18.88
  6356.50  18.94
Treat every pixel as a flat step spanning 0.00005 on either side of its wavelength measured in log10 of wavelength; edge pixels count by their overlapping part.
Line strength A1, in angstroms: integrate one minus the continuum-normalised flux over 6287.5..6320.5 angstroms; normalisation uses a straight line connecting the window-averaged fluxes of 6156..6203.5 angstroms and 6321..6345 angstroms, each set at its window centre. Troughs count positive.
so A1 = -1.2 angstroms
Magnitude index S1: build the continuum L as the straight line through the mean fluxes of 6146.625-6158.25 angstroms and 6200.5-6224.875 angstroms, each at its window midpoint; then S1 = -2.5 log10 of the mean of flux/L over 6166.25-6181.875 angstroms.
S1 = -0.055 mag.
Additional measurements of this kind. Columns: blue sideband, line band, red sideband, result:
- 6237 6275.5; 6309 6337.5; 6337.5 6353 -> -0.01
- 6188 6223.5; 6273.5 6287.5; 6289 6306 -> -0.04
